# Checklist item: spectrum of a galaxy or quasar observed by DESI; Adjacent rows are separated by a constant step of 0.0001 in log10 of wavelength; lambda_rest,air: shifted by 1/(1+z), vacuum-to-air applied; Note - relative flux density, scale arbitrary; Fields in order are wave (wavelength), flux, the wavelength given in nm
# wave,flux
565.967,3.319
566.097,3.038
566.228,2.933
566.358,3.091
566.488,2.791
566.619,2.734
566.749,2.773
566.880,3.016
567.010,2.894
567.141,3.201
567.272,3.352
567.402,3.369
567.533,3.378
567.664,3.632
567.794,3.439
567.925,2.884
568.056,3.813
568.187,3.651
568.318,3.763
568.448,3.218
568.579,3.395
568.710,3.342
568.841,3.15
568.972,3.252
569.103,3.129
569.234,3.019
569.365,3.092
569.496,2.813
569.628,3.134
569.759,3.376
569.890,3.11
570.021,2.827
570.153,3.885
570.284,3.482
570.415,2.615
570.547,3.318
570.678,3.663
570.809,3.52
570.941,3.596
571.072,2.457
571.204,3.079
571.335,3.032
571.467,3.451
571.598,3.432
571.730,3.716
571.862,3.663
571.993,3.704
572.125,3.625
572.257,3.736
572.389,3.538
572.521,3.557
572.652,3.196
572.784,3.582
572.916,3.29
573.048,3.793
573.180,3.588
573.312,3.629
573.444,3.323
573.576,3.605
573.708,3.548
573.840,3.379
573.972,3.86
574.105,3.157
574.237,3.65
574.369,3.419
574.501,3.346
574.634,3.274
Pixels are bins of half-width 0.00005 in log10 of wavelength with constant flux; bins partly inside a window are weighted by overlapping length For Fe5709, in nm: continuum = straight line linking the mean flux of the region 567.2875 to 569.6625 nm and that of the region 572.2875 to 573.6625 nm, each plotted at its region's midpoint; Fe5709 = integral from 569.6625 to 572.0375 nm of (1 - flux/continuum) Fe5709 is 0.07 nm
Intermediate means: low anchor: 3.31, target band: 3.32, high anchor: 3.52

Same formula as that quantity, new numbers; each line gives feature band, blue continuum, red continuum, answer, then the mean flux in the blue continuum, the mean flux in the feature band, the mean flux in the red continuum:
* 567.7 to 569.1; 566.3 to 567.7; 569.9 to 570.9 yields -0.08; 3.1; 3.39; 3.32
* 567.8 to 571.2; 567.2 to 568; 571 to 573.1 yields 0.12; 3.35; 3.26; 3.43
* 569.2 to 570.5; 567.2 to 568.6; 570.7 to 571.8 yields 0.09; 3.45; 3.14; 3.3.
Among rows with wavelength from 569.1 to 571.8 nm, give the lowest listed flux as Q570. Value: 2.457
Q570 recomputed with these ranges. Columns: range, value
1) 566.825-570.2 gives 2.813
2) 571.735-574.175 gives 3.157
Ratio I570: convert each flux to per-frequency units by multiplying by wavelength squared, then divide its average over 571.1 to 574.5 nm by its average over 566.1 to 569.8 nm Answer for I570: 1.1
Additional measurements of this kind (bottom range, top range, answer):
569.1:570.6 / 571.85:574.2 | 1.14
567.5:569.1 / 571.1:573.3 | 1.04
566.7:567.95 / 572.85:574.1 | 1.13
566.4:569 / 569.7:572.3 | 1.05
